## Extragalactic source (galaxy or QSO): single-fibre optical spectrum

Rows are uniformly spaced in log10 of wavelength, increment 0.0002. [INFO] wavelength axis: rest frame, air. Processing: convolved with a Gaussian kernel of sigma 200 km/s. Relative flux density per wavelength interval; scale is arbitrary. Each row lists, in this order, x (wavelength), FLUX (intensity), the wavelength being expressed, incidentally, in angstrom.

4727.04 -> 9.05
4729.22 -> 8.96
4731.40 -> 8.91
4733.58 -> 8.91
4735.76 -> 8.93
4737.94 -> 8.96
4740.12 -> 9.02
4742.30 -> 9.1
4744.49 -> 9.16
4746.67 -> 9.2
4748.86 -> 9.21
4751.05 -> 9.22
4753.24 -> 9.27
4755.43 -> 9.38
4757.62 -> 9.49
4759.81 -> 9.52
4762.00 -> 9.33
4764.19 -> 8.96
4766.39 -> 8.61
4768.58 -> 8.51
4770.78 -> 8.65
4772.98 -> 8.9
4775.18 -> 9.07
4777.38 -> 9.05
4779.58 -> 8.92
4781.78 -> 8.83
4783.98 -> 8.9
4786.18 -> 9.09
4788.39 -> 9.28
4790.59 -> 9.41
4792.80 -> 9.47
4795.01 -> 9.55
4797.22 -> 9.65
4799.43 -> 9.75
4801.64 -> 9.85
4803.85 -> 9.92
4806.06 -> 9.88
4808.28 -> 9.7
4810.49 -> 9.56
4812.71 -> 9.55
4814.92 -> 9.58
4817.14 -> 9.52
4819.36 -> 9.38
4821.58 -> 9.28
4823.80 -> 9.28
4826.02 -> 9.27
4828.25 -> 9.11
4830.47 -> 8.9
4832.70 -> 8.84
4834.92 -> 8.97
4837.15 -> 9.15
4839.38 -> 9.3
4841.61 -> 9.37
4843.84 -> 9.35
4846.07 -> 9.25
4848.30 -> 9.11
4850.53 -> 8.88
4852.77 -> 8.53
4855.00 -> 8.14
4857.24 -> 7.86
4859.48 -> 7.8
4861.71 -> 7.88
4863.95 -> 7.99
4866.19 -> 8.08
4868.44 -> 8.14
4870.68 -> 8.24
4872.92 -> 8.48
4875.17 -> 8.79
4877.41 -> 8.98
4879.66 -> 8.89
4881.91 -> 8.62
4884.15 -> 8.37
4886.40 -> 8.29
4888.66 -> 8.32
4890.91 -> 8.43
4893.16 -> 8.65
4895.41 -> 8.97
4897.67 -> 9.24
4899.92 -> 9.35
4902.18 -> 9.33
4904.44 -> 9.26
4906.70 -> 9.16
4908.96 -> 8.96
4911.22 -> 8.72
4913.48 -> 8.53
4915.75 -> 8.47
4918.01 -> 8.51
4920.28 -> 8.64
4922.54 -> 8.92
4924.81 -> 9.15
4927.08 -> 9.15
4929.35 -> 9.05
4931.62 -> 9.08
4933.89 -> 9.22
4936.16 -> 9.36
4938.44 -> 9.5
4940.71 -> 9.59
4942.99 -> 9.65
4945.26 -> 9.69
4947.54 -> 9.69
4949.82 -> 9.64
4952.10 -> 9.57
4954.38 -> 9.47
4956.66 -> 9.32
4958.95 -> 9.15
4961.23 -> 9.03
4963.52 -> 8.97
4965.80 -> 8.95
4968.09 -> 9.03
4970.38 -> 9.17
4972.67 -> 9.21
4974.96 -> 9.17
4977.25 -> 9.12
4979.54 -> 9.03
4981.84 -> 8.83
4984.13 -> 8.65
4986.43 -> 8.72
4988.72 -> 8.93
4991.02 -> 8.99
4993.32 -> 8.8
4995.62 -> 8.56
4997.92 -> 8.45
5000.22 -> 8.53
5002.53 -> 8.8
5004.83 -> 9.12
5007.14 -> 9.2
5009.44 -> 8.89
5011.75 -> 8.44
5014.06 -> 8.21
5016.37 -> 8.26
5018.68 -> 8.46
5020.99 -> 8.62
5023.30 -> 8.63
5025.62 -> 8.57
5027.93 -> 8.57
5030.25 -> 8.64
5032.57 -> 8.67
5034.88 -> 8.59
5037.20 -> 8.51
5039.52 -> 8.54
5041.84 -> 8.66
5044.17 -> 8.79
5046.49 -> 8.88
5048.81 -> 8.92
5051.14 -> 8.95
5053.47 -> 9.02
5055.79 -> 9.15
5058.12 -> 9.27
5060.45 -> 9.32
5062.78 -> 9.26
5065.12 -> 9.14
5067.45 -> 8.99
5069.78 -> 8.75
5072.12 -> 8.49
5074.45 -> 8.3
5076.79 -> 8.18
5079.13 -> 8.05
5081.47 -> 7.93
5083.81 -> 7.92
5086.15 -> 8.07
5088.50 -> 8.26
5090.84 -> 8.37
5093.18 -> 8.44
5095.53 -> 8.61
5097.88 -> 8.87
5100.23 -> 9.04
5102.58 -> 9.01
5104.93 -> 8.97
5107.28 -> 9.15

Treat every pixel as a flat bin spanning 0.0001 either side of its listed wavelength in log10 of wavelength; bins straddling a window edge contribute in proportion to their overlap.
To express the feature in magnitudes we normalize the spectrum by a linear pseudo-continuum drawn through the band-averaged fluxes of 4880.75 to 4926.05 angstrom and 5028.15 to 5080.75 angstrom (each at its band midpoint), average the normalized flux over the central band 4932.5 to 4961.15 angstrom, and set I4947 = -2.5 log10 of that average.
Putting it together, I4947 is -0.08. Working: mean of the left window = 8.8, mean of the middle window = 9.47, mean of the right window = 8.76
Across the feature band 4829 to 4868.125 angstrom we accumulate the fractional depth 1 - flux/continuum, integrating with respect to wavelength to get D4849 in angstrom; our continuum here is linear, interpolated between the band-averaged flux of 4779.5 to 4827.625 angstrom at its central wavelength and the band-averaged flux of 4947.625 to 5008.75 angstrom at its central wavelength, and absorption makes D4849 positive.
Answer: 2.8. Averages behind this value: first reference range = 9.45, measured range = 8.66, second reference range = 9.03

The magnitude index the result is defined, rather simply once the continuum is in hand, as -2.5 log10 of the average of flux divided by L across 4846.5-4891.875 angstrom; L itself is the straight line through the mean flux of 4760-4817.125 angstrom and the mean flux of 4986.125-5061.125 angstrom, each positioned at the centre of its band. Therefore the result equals 0.09 mag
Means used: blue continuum 9.29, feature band 8.4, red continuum 8.75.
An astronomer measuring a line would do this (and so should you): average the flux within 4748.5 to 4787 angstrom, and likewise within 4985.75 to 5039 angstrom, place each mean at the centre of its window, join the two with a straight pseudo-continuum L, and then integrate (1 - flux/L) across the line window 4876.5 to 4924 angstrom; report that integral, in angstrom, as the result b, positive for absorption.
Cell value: 0.2 angstrom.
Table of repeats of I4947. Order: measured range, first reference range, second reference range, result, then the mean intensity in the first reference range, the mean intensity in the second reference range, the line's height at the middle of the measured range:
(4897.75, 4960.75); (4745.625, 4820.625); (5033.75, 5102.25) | -0.03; 9.3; 8.67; 8.98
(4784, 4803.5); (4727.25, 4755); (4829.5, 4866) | -0.07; 9.08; 8.69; 8.89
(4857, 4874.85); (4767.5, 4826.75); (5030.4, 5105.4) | 0.13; 9.33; 8.68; 9.16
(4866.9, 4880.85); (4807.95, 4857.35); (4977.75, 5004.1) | 0.06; 9.14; 8.77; 9.04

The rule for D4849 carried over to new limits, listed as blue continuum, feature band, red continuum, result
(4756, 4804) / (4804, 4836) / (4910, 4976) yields -0.6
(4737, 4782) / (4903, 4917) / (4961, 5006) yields 0.2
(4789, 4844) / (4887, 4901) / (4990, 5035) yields 0.5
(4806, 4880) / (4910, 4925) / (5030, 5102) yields 0.2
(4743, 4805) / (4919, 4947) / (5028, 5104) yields -1.1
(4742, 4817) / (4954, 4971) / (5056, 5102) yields -0.5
